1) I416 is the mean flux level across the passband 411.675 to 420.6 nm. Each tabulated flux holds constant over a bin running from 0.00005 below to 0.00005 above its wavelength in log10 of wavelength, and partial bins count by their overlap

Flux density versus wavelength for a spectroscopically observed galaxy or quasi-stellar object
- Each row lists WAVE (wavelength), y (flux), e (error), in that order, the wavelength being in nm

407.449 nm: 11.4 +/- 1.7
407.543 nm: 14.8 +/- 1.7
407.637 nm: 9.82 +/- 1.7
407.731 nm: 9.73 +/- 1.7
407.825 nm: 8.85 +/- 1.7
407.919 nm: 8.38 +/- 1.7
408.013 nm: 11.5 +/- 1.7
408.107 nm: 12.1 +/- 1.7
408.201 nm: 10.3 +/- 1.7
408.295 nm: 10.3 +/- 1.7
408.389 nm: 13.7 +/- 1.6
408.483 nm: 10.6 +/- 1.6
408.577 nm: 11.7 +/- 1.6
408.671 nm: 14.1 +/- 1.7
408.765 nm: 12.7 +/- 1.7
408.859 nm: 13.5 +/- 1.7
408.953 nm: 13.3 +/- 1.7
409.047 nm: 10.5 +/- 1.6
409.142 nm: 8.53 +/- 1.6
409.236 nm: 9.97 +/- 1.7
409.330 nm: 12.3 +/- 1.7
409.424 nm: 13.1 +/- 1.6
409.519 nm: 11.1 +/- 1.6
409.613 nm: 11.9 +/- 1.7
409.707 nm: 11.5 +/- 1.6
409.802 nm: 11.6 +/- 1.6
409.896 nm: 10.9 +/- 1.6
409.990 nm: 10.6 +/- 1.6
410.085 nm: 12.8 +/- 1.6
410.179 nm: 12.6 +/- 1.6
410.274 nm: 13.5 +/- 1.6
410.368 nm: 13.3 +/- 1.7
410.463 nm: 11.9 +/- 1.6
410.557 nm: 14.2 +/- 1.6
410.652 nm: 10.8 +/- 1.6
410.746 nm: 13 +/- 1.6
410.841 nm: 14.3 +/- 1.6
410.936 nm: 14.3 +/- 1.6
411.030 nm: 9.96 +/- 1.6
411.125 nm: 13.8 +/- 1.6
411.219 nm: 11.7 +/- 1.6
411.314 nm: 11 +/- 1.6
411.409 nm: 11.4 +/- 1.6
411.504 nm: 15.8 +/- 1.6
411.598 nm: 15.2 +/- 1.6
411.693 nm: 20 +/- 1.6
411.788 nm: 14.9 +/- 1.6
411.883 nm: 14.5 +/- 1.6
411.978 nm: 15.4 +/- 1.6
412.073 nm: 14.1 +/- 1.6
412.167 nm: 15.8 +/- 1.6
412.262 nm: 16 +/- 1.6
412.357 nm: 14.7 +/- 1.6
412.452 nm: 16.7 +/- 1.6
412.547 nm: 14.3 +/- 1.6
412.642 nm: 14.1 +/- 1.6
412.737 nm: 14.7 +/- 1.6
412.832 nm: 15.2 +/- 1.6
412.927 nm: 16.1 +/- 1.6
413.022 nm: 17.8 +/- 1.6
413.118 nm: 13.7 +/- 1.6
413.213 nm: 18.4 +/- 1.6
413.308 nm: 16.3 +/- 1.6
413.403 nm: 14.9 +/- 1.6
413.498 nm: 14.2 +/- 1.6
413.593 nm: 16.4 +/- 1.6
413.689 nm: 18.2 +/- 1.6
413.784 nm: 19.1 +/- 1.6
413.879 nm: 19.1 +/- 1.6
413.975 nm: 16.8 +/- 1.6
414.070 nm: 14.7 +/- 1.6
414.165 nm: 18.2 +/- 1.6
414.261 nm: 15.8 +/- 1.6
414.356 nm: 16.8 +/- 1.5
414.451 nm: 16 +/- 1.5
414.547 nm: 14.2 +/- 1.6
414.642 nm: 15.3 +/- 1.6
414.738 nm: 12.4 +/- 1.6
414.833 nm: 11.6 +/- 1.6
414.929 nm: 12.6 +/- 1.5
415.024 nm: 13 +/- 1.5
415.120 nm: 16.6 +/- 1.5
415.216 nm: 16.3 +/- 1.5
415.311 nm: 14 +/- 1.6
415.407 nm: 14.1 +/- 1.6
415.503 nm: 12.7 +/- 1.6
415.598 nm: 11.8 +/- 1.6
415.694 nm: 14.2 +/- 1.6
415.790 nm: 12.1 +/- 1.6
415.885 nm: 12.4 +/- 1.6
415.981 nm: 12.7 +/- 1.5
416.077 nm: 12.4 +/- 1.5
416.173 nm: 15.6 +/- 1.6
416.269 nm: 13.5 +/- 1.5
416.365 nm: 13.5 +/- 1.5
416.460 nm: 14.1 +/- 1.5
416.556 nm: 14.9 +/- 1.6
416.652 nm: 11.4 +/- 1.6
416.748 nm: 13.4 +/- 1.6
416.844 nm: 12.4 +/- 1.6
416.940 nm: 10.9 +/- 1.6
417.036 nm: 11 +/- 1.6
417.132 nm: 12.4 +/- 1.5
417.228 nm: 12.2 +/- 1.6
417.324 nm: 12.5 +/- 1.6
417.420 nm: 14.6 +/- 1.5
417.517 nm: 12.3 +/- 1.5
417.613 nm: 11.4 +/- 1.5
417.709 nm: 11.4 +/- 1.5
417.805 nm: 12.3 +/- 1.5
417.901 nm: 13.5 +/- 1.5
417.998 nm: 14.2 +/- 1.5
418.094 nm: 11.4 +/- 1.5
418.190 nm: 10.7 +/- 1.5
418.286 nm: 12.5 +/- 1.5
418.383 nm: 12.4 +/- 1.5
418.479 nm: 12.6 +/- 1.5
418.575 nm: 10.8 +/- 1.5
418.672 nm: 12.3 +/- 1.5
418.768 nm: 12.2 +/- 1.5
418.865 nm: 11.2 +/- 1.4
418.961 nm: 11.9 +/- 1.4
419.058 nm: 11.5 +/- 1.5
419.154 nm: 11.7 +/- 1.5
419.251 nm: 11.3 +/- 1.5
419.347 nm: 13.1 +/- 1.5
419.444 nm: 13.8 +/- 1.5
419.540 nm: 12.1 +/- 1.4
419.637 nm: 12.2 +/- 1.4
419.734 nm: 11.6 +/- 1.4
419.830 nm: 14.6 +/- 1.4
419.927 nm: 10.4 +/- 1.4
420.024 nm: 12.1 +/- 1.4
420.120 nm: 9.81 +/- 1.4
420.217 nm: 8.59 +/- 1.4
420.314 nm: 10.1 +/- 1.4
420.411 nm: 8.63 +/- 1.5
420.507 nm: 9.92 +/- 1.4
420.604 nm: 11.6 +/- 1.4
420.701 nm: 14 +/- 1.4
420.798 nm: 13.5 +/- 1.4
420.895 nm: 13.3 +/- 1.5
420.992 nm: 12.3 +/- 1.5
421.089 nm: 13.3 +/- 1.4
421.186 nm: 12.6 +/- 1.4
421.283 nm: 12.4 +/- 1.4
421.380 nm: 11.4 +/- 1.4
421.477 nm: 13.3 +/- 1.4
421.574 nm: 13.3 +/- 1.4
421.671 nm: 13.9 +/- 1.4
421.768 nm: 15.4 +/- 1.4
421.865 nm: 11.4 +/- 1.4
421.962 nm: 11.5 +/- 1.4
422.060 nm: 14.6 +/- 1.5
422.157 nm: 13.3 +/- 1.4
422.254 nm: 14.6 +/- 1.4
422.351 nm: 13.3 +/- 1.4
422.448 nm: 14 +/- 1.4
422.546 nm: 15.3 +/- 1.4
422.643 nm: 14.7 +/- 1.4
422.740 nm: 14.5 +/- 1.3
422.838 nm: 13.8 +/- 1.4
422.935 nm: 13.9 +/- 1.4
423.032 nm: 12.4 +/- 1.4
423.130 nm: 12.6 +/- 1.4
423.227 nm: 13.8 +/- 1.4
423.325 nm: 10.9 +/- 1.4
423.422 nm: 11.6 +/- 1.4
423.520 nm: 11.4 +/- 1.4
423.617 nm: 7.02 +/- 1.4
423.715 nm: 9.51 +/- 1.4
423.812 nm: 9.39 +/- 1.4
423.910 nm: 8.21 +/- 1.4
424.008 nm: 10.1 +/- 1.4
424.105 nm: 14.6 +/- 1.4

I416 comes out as 13.6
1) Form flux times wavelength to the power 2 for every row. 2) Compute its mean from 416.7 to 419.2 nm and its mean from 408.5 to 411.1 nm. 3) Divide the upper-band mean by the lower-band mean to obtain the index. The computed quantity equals 1.04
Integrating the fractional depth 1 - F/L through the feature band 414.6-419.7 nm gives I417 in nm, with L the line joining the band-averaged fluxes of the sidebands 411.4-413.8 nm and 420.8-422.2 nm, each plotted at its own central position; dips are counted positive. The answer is 0.57 nm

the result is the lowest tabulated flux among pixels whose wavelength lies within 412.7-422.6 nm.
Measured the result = 8.59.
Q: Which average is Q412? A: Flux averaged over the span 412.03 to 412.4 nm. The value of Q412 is 15.2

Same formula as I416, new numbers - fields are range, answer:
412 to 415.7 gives 15.3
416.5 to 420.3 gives 12.1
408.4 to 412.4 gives 12.9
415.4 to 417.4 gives 12.9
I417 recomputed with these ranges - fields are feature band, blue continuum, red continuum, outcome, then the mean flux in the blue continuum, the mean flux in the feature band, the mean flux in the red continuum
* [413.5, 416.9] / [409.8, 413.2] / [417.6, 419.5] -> -0.39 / 14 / 14.5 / 12.1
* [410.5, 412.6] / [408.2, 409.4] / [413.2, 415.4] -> -0.07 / 11.7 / 14.2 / 15.6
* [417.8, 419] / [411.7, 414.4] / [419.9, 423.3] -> 0.15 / 16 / 12.2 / 12.7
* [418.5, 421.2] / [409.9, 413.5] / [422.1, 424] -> 0.22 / 14.2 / 11.8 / 12.3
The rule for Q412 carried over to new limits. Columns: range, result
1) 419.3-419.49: 13.4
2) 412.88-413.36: 16.4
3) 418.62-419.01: 11.9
